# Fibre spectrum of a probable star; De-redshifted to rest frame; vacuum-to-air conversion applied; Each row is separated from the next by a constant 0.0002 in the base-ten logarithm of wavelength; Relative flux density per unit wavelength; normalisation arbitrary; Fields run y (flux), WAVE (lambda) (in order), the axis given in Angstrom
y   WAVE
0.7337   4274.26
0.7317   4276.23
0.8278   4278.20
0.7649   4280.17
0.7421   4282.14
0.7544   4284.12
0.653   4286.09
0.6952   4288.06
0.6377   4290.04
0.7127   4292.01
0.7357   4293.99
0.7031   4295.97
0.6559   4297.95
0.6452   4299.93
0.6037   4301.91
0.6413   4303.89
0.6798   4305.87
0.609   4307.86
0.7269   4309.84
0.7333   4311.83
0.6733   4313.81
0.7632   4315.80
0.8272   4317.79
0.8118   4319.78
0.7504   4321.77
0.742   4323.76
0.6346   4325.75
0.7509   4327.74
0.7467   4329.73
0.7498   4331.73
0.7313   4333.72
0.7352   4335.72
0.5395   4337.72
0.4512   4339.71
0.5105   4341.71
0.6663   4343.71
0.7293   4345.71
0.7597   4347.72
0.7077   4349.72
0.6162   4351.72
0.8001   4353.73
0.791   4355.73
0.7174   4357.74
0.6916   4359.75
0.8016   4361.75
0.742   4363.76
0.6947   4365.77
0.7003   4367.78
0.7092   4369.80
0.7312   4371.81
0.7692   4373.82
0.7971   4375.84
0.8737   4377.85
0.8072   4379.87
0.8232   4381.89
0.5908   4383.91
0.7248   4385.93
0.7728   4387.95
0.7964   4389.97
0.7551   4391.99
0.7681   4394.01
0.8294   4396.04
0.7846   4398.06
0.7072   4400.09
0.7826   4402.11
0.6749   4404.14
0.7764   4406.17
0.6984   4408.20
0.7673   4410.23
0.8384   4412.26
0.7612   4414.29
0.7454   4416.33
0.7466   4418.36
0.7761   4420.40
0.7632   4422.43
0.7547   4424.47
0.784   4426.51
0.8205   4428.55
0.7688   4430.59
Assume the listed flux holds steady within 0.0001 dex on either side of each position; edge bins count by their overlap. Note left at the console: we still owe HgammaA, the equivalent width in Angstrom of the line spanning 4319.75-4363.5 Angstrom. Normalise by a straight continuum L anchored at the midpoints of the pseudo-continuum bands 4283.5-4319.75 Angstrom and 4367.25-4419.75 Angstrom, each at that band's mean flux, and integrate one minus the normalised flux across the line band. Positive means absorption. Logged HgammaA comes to 1.4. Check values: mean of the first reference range 0.694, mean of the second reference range 0.759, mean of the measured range 0.7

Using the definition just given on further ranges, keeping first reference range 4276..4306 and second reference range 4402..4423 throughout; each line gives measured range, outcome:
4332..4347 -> 1.86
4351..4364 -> -0.17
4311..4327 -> -0.68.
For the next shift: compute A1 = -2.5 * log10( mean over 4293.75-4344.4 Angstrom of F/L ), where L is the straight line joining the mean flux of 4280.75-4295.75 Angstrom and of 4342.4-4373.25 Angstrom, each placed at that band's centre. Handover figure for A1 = 0.044 mag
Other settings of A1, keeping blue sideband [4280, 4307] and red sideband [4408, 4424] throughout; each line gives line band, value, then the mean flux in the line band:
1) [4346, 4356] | -0.01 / 0.73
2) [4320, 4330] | -0.04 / 0.731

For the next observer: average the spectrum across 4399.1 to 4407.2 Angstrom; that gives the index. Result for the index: 0.736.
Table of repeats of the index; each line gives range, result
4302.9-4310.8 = 0.664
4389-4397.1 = 0.788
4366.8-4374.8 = 0.727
